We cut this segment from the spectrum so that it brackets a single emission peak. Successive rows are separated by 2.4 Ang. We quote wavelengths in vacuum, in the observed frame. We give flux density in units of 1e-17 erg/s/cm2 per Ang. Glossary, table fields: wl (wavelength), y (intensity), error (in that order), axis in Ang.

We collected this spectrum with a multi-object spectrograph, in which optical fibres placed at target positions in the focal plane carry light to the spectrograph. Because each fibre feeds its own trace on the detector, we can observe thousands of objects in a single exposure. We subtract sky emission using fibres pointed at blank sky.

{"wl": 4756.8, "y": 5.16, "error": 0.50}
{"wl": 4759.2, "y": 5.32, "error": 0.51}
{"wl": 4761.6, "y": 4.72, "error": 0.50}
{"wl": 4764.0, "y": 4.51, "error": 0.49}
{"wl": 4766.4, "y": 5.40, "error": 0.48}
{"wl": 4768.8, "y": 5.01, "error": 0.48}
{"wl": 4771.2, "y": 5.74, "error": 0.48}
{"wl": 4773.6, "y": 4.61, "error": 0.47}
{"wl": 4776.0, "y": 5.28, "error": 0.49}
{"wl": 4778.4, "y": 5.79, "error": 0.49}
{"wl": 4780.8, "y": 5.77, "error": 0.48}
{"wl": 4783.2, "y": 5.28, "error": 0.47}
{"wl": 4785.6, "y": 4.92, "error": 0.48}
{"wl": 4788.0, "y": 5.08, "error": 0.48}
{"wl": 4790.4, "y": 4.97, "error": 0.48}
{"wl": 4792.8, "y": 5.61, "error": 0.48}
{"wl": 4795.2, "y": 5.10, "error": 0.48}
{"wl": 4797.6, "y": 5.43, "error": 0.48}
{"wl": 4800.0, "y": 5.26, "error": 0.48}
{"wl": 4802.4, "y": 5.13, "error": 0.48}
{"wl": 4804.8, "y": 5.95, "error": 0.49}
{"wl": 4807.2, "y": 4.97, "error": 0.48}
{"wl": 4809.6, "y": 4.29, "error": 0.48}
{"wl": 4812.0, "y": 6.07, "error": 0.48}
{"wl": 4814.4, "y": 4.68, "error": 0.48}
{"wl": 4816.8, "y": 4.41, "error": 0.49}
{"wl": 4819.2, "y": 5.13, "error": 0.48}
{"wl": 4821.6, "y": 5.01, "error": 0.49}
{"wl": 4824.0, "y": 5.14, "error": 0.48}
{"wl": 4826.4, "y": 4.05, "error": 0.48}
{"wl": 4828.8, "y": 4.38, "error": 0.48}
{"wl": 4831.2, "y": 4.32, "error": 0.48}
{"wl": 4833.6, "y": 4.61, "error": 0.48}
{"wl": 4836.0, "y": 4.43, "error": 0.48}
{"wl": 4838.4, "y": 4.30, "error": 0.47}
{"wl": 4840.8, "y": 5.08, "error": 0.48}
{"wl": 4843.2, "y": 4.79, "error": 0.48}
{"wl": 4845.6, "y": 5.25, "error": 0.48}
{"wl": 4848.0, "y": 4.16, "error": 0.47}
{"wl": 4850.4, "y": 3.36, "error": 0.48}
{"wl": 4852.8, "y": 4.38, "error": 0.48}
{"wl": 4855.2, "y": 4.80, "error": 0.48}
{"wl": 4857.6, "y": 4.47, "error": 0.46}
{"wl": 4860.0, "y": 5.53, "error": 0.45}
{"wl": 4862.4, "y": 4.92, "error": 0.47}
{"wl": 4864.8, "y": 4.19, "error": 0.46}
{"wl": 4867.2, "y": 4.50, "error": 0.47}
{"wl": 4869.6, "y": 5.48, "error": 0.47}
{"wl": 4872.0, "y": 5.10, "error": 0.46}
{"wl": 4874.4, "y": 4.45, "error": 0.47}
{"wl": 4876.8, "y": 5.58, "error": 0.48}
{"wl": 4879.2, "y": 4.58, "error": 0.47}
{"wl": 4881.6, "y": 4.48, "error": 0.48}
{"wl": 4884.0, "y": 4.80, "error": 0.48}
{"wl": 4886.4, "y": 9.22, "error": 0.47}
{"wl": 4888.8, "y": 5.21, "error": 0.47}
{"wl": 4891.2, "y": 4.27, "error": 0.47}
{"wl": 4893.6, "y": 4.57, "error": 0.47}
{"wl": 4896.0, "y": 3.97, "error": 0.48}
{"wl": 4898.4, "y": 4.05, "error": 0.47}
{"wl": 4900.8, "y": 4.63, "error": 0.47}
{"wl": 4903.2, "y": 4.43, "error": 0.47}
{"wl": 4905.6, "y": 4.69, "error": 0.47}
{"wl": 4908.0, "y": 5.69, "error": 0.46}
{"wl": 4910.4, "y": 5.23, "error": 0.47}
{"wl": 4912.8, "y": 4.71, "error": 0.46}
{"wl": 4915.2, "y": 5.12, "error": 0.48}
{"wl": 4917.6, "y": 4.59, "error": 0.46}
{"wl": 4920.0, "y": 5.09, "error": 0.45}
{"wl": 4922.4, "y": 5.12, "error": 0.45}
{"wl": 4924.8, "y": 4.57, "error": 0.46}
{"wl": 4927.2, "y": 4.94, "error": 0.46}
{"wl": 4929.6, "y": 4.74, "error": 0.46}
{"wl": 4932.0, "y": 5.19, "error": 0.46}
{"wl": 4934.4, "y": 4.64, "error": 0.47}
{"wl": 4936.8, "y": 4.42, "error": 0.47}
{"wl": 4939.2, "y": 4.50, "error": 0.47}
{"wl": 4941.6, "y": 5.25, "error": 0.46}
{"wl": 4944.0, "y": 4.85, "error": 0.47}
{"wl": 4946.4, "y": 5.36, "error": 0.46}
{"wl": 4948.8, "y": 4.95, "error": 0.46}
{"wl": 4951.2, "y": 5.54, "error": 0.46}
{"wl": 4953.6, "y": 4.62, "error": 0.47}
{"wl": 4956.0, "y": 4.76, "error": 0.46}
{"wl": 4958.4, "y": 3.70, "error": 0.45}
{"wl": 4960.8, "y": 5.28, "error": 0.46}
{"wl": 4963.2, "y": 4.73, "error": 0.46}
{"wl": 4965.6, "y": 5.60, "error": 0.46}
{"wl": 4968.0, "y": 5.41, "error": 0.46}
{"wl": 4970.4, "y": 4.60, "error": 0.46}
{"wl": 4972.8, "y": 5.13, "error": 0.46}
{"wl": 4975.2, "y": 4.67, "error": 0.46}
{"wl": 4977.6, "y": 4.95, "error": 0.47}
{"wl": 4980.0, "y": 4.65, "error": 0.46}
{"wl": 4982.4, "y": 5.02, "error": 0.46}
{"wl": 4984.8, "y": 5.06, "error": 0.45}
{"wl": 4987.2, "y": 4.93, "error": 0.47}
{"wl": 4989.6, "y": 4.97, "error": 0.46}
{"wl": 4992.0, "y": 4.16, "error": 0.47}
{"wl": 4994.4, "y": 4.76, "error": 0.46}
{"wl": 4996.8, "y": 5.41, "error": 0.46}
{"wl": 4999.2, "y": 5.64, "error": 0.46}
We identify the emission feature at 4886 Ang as H-gamma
